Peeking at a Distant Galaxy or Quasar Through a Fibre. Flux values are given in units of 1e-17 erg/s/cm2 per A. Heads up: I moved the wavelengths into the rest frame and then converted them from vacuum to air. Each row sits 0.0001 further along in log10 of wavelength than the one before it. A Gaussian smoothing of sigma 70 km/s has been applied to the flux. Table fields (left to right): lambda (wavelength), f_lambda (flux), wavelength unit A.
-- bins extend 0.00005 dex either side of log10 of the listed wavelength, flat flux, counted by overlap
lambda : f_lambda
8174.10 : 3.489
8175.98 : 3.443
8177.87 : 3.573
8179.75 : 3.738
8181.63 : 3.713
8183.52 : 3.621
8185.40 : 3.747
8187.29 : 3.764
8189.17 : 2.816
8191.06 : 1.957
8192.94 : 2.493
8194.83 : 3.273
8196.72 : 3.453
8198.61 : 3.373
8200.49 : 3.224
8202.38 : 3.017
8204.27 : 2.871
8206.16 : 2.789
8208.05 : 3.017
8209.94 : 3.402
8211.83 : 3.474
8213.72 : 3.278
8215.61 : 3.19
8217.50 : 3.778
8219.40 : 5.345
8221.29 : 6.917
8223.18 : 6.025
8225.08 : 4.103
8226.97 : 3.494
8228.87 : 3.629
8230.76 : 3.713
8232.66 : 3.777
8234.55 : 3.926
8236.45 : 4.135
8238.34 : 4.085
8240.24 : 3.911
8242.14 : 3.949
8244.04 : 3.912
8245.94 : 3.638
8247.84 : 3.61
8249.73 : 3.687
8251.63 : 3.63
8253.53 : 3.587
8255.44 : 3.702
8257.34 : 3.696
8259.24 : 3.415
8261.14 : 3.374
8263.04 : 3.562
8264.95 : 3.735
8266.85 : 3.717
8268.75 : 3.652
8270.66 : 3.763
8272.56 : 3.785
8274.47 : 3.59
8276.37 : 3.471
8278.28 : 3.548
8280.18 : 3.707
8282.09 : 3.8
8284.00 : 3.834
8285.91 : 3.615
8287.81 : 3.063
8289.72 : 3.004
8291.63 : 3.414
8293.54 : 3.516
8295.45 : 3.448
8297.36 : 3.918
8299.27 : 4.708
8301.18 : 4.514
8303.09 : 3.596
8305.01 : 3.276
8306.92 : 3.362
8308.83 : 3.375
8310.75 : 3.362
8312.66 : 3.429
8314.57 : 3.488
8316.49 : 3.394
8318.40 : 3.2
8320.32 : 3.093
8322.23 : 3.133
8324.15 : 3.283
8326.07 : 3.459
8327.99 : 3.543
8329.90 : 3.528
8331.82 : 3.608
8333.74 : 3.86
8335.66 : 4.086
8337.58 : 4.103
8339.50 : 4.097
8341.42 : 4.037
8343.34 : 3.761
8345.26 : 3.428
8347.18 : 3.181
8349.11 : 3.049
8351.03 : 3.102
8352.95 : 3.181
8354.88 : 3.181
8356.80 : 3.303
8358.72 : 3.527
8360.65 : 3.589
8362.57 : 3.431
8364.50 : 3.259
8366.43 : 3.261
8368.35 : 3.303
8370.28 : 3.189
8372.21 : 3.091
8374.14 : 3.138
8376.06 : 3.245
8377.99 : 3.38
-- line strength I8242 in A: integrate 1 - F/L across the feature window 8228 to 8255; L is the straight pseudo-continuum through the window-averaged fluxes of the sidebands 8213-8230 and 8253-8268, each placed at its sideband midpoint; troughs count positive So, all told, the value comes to 1.3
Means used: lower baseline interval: 4.42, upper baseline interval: 3.6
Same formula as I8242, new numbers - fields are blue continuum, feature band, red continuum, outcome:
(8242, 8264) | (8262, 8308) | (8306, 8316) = -1.9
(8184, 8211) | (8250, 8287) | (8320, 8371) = -4.1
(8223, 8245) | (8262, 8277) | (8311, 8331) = 0.3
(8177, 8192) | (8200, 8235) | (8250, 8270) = -3.7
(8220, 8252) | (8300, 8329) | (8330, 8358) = 2.2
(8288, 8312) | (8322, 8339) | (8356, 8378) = -0.9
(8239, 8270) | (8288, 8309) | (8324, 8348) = 0.3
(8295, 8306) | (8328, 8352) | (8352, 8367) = -0.7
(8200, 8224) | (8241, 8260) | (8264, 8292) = 0.1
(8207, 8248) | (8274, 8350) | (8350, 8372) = -0.3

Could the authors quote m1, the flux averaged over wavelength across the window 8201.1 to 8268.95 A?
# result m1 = 3.8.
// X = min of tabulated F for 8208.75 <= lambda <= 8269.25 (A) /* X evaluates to 3.19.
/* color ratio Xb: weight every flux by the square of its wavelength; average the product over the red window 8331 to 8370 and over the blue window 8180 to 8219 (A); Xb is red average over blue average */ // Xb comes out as 1.1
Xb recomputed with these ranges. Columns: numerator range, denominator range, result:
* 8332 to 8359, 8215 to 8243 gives 0.86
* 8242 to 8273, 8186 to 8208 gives 1.23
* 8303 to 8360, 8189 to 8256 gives 0.97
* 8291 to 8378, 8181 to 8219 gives 1.11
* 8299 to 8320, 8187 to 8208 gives 1.23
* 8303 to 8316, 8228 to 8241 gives 0.89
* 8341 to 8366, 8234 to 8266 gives 0.92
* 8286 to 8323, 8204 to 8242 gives 0.90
